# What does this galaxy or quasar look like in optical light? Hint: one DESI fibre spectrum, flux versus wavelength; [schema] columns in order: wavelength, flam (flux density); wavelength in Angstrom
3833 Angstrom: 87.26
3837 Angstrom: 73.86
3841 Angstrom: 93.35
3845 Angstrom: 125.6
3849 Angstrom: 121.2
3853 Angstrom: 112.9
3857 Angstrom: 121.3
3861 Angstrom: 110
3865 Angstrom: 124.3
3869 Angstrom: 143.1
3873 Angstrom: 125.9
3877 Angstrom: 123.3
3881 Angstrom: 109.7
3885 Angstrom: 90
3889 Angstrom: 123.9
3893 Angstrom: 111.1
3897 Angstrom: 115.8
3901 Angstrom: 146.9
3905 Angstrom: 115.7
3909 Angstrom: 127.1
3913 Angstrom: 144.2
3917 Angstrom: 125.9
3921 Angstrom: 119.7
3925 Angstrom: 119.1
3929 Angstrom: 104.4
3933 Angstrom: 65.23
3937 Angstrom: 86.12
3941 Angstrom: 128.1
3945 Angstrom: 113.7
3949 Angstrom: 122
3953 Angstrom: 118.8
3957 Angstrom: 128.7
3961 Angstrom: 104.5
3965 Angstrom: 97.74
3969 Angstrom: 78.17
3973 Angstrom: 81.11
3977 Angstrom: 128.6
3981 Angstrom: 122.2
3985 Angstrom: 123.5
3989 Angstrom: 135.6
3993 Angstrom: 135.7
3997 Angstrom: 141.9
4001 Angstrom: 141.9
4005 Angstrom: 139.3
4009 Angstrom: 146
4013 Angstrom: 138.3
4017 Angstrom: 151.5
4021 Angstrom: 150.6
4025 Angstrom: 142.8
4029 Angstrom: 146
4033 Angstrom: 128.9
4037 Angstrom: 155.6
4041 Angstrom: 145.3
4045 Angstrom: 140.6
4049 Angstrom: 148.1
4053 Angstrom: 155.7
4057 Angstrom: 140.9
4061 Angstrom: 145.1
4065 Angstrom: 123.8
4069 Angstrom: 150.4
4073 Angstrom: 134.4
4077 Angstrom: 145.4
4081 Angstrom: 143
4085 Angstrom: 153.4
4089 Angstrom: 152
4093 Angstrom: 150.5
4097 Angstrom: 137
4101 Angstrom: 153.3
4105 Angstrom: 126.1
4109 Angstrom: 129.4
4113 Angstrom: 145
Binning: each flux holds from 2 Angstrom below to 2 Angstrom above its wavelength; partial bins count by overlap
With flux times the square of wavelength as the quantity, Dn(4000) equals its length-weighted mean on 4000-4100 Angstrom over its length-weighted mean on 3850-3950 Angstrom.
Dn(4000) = 1.33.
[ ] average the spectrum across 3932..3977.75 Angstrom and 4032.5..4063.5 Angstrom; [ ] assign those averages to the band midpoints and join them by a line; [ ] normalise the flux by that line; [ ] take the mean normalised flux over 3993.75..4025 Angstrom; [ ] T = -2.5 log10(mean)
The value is -0.12 mag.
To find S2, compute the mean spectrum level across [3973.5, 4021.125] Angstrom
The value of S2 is 136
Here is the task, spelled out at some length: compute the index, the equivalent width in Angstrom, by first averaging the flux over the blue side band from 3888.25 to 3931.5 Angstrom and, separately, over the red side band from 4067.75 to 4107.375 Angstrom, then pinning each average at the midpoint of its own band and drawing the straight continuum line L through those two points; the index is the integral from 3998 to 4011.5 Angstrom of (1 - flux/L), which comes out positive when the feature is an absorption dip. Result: -0.8 Angstrom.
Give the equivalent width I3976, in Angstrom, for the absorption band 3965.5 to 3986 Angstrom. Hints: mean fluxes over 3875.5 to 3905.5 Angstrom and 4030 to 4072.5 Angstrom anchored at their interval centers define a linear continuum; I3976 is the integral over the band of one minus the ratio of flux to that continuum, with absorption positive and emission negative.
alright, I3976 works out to 4.0 Angstrom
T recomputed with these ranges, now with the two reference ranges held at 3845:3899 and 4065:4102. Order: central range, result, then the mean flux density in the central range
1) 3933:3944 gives 0.26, 100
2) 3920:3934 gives 0.21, 103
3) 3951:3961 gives 0.08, 120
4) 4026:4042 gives -0.04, 144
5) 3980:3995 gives 0.03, 130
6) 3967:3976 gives 0.47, 85.1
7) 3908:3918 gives -0.09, 134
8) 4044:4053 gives -0.05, 147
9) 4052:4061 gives -0.04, 147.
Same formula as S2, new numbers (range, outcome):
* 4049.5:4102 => 145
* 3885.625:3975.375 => 112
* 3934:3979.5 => 107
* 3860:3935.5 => 118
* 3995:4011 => 142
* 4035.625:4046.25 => 147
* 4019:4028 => 147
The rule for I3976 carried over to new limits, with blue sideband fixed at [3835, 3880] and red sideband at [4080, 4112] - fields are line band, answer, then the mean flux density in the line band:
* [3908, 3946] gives 3.26 Angstrom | 113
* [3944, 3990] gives 5.72 Angstrom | 112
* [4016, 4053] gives -2.67 Angstrom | 146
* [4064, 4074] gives 0.17 Angstrom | 138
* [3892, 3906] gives -0.36 Angstrom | 124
